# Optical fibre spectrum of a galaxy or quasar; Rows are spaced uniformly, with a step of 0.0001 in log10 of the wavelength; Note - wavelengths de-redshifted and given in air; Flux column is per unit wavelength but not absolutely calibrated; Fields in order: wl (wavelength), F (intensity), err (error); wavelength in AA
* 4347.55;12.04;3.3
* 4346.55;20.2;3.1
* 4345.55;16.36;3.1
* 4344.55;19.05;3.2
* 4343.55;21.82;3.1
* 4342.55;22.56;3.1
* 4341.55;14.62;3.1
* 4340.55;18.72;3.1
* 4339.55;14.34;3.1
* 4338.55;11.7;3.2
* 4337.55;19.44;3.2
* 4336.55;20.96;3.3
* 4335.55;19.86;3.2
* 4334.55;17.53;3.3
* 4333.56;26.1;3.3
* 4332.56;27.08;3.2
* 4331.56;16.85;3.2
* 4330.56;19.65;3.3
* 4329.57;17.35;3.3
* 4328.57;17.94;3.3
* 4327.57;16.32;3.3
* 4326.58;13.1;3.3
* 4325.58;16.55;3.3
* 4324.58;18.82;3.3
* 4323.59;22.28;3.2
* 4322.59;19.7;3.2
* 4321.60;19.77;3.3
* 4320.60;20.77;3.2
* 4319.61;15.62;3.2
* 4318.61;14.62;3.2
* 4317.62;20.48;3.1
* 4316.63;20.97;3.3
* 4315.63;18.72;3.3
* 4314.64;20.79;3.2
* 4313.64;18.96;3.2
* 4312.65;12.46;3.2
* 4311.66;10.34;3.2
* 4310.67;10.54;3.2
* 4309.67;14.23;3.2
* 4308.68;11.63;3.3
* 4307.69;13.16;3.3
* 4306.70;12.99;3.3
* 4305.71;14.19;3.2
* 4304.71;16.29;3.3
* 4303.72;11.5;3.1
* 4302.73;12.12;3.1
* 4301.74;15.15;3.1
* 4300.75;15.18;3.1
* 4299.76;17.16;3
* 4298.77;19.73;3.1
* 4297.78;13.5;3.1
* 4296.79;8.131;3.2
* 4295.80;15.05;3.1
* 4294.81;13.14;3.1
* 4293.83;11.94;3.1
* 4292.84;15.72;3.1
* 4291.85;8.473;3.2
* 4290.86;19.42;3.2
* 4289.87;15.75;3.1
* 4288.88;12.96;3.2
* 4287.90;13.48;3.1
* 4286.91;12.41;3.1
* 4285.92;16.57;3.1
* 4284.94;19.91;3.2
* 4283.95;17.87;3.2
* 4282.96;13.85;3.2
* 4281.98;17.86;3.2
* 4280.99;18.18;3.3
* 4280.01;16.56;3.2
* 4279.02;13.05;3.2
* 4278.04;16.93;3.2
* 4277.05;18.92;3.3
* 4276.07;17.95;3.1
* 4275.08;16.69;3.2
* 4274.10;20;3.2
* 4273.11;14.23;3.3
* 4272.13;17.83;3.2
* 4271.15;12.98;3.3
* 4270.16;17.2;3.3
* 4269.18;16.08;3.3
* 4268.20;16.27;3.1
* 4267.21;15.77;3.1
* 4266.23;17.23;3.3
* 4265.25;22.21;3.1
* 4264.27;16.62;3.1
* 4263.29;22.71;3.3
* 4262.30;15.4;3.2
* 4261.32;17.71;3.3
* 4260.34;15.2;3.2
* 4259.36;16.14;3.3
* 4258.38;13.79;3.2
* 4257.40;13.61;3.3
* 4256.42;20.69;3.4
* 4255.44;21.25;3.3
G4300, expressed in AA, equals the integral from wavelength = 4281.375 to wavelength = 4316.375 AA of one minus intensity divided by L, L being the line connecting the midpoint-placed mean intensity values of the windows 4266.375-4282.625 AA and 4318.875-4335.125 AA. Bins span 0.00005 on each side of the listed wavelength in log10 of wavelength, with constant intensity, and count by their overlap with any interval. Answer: 6.06 AA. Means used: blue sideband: 16.6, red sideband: 19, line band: 14.7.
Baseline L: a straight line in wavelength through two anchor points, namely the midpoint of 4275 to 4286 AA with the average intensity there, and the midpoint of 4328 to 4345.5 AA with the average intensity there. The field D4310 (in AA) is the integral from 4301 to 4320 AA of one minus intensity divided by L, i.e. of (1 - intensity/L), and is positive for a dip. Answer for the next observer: 3.3 AA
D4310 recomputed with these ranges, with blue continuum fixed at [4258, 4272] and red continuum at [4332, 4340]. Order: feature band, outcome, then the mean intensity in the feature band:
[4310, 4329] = 1.7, 17.3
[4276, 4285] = 0.3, 16.9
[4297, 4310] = 2.9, 14.2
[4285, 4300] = 3.0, 14.3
